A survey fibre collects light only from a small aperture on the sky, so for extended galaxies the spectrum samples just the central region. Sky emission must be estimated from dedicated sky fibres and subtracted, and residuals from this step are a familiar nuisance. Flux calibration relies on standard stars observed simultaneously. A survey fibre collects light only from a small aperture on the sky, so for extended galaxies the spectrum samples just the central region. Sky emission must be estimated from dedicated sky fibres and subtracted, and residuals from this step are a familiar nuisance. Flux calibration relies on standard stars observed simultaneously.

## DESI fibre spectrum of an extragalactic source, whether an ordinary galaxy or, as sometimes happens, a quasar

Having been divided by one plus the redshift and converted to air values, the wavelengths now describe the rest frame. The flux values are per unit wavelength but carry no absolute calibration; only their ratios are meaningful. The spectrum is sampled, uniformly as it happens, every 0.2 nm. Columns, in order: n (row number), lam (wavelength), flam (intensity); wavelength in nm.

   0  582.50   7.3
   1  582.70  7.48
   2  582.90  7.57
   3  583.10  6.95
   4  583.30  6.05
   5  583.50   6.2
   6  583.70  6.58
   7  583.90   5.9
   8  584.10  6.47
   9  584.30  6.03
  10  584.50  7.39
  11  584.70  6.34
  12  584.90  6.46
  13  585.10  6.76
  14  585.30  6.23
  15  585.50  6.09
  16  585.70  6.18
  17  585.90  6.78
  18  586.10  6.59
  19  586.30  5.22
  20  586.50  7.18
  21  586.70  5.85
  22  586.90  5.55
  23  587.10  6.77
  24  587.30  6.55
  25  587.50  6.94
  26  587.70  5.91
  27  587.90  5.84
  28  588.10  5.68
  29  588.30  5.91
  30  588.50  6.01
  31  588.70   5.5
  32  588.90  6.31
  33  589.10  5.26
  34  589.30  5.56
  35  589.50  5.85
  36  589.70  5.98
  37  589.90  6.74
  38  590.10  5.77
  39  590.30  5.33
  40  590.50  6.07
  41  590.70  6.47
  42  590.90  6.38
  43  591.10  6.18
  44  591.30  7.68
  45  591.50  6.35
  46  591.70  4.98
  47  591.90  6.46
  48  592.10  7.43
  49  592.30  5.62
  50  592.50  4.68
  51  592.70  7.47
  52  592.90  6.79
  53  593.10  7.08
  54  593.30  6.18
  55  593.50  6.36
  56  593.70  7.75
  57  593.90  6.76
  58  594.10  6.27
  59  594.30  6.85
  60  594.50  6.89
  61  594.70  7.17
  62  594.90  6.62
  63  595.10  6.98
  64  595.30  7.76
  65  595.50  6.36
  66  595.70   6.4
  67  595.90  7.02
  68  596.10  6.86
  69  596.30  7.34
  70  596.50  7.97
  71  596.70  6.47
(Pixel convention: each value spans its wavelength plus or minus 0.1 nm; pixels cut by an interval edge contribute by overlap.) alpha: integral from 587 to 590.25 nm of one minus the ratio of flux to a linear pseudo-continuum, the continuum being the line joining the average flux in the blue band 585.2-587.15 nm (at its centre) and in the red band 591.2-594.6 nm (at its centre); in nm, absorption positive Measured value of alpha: 0.17 nm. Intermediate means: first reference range 6.23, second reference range 6.56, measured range 6.03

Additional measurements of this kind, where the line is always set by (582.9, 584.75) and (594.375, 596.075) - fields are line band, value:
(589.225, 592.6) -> 0.326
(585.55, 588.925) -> 0.234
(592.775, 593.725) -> 0.007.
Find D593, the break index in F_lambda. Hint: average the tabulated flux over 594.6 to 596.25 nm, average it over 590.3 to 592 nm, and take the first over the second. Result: 1.10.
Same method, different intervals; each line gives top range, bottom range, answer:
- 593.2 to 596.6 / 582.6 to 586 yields 1.05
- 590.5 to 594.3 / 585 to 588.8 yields 1.05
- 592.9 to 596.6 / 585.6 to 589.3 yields 1.13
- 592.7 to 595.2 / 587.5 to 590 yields 1.15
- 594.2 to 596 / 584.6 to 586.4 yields 1.10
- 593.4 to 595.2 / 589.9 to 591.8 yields 1.11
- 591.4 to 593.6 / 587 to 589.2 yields 1.04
